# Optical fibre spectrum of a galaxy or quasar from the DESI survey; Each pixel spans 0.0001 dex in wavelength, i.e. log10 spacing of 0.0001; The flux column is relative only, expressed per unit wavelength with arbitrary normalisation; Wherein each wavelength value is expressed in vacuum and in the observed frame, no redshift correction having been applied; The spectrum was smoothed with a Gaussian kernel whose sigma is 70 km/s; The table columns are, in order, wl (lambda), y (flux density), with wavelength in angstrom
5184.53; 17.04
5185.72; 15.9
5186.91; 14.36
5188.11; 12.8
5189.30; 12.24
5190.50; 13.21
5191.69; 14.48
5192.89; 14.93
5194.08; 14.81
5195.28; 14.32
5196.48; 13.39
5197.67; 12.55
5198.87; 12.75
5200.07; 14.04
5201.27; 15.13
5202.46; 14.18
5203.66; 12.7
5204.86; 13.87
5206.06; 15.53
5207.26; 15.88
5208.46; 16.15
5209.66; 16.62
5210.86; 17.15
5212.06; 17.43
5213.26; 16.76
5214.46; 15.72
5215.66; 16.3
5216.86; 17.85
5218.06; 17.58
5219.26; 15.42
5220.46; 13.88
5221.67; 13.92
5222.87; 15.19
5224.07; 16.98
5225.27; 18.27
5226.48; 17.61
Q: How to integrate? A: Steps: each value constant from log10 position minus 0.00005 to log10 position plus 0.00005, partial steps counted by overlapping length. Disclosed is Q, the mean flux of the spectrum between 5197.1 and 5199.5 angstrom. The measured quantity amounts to 12.6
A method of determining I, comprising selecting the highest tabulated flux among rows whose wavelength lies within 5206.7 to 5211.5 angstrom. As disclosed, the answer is 17.15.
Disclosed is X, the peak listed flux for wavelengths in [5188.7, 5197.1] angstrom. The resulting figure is 14.93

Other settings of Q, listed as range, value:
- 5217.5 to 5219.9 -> 16.5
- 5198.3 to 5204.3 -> 13.8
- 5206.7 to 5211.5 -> 16.5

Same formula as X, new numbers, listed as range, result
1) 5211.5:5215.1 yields 17.43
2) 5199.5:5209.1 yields 16.15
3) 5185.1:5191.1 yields 15.9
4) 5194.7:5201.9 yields 15.13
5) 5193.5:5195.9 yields 14.81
